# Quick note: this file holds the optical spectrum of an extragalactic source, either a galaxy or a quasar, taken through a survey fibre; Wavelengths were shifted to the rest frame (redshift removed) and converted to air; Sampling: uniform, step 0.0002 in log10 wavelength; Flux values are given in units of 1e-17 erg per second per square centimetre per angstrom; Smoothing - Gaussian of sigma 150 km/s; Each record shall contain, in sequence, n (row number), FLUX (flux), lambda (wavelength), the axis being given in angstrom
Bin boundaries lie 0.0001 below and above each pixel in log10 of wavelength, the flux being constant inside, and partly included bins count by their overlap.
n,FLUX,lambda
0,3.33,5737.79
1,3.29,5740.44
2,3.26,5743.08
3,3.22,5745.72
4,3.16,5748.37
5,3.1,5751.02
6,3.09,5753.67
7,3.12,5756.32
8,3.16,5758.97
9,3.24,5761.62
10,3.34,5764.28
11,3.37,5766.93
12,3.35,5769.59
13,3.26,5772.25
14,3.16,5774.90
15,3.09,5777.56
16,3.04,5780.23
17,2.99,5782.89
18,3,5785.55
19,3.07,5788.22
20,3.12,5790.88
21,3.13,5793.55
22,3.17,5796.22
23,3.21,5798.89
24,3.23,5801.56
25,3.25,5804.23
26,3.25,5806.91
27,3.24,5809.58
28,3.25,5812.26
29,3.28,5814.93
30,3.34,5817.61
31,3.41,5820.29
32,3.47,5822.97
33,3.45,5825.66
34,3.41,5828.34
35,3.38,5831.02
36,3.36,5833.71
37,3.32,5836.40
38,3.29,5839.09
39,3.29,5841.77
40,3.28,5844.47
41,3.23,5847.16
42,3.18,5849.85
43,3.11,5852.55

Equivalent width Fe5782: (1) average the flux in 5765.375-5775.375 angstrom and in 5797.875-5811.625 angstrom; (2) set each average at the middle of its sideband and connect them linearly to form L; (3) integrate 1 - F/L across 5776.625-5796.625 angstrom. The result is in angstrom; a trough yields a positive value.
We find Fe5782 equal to 1.2 angstrom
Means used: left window 3.3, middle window 3.07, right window 3.24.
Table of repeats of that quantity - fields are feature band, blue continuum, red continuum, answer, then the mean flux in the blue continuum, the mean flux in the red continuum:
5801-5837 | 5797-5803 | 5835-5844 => -0.9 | 3.22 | 3.3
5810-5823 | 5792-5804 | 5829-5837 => -0.2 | 3.19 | 3.36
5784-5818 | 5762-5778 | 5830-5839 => 1.2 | 3.27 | 3.34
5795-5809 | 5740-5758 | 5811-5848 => 0.3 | 3.17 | 3.34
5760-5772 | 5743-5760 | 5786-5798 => -0.7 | 3.15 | 3.12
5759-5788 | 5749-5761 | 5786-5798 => -0.5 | 3.13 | 3.12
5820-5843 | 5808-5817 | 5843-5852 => -1.0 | 3.27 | 3.22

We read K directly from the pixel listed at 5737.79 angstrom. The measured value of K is 3.33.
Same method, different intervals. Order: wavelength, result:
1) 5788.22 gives 3.07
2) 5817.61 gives 3.34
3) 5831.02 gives 3.38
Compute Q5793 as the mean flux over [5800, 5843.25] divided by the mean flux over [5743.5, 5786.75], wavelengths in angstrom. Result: 1.0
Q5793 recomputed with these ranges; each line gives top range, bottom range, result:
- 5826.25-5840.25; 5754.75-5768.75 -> 1.03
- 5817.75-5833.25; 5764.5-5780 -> 1.05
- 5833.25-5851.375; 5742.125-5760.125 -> 1.04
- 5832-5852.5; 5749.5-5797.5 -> 1.04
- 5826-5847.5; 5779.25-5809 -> 1.06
